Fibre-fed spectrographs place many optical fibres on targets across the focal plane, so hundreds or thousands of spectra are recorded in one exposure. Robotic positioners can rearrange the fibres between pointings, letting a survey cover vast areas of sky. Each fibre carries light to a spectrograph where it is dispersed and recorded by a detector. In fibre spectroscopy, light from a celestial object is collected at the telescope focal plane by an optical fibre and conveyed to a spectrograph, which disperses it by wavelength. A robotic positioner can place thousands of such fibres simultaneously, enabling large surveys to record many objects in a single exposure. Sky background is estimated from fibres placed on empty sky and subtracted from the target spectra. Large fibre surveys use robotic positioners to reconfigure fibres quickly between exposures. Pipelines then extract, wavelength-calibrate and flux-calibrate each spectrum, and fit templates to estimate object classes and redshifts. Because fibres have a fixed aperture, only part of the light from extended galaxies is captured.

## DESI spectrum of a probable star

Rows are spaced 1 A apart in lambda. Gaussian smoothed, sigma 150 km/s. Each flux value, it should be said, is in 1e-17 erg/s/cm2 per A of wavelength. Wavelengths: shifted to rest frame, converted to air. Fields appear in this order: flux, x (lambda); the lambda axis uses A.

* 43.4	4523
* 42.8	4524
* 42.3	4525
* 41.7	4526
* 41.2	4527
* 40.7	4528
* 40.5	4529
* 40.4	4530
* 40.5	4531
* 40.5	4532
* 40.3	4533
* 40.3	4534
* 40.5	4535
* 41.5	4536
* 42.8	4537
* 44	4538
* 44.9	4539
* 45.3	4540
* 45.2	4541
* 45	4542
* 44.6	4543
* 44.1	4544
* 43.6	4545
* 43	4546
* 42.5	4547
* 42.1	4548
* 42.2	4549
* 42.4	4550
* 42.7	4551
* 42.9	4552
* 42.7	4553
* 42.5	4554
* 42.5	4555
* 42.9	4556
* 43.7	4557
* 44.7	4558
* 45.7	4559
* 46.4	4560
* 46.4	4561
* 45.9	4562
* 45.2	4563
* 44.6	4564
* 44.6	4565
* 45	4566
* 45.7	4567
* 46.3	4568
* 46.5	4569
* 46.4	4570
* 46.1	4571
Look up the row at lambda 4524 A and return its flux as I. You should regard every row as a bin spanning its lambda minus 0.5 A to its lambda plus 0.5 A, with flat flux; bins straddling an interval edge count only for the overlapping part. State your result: 42.8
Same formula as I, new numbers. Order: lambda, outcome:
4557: 43.7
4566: 45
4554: 42.5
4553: 42.7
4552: 42.9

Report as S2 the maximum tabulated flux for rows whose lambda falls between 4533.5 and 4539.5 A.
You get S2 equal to 44.9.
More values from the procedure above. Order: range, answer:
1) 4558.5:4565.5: 46.4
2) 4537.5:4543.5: 45.3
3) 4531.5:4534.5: 40.5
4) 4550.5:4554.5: 42.9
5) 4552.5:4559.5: 45.7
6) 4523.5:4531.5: 42.8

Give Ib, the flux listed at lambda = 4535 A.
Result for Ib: 40.5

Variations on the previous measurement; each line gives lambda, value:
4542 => 45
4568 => 46.3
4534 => 40.3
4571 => 46.1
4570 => 46.4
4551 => 42.7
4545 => 43.6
